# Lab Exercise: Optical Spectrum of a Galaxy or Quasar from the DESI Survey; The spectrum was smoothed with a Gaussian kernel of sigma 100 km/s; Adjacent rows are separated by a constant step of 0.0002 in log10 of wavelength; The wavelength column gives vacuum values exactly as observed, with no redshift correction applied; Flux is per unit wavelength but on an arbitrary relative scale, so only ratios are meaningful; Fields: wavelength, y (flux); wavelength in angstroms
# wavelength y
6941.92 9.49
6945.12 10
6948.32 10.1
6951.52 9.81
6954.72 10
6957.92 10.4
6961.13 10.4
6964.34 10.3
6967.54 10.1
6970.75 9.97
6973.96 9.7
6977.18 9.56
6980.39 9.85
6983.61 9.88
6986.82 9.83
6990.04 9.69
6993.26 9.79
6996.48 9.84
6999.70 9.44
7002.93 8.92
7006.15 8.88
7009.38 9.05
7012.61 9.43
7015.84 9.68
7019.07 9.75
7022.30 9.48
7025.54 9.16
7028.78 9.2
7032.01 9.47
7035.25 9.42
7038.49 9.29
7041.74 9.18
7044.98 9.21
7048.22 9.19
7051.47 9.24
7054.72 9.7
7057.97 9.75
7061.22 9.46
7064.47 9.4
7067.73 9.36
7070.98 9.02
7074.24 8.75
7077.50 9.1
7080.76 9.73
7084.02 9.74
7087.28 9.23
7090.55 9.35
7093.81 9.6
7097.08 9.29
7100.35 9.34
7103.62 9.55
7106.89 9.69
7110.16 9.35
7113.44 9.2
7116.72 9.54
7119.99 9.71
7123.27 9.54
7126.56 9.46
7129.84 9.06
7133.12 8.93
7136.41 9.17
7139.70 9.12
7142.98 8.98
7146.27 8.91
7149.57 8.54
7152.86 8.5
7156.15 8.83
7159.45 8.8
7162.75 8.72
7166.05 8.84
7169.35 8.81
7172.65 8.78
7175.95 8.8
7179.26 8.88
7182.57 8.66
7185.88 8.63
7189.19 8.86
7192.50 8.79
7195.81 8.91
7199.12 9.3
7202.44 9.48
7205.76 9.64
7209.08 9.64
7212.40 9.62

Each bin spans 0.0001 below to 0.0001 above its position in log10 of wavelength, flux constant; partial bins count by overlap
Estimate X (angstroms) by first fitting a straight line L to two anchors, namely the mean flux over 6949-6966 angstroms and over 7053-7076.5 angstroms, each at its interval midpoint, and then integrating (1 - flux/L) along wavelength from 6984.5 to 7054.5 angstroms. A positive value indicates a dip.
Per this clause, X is 2.1 angstroms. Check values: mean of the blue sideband 10.2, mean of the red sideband 9.34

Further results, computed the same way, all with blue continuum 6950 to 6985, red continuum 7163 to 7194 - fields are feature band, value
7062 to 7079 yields 0.47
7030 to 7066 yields 0.54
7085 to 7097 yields -0.15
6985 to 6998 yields 0.09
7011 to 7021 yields 0.10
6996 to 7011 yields 0.94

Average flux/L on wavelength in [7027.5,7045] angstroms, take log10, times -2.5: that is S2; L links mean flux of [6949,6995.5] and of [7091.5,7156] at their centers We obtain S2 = 0.039 mag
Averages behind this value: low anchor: 9.95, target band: 9.31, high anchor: 9.23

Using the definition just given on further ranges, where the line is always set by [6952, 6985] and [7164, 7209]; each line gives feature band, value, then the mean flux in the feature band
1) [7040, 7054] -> 0.05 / 9.23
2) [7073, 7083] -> 0.03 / 9.24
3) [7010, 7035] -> 0.04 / 9.44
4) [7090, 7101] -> 0.00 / 9.41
